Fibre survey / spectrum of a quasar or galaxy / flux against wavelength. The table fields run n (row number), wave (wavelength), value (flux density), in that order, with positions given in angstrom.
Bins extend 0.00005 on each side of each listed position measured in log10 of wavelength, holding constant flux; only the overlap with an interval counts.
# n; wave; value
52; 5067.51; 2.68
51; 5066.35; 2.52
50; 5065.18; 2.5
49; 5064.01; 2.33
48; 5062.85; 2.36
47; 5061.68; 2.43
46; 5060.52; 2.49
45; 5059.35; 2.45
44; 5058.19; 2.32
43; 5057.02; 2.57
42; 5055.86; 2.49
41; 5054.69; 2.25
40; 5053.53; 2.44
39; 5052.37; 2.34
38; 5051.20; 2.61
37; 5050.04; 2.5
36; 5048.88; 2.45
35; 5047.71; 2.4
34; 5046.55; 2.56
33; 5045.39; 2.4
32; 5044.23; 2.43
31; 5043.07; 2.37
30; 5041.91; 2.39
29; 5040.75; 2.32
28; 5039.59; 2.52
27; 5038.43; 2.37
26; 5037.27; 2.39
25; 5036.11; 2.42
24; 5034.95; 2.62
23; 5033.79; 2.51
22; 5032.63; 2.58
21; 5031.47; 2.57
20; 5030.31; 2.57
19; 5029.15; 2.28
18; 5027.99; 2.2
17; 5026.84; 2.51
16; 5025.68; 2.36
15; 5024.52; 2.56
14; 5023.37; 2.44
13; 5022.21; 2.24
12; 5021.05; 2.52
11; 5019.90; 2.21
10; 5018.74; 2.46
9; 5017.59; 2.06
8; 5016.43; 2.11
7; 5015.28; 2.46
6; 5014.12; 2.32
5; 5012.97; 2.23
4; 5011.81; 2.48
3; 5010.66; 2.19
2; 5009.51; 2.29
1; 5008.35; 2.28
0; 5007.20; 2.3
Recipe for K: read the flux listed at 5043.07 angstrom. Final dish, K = 2.37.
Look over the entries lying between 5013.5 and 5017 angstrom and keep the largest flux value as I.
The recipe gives 2.46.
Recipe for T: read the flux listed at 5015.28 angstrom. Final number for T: 2.46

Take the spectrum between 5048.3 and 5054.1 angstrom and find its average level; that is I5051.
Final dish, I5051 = 2.47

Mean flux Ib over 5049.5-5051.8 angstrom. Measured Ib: 2.55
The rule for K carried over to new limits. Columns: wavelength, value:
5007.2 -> 2.3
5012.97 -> 2.23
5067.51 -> 2.68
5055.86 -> 2.49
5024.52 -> 2.56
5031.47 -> 2.57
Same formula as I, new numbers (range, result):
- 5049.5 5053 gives 2.61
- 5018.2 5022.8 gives 2.52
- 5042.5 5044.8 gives 2.43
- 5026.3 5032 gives 2.57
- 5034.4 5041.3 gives 2.62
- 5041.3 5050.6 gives 2.56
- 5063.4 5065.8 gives 2.5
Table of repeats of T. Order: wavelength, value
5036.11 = 2.42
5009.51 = 2.29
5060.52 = 2.49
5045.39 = 2.4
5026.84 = 2.51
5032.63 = 2.58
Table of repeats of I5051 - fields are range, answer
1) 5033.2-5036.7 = 2.51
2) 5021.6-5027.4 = 2.42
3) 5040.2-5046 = 2.39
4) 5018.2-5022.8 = 2.35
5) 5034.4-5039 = 2.45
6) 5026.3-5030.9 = 2.39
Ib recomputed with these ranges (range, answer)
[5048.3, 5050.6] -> 2.48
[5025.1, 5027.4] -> 2.43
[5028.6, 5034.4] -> 2.5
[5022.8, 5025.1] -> 2.51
